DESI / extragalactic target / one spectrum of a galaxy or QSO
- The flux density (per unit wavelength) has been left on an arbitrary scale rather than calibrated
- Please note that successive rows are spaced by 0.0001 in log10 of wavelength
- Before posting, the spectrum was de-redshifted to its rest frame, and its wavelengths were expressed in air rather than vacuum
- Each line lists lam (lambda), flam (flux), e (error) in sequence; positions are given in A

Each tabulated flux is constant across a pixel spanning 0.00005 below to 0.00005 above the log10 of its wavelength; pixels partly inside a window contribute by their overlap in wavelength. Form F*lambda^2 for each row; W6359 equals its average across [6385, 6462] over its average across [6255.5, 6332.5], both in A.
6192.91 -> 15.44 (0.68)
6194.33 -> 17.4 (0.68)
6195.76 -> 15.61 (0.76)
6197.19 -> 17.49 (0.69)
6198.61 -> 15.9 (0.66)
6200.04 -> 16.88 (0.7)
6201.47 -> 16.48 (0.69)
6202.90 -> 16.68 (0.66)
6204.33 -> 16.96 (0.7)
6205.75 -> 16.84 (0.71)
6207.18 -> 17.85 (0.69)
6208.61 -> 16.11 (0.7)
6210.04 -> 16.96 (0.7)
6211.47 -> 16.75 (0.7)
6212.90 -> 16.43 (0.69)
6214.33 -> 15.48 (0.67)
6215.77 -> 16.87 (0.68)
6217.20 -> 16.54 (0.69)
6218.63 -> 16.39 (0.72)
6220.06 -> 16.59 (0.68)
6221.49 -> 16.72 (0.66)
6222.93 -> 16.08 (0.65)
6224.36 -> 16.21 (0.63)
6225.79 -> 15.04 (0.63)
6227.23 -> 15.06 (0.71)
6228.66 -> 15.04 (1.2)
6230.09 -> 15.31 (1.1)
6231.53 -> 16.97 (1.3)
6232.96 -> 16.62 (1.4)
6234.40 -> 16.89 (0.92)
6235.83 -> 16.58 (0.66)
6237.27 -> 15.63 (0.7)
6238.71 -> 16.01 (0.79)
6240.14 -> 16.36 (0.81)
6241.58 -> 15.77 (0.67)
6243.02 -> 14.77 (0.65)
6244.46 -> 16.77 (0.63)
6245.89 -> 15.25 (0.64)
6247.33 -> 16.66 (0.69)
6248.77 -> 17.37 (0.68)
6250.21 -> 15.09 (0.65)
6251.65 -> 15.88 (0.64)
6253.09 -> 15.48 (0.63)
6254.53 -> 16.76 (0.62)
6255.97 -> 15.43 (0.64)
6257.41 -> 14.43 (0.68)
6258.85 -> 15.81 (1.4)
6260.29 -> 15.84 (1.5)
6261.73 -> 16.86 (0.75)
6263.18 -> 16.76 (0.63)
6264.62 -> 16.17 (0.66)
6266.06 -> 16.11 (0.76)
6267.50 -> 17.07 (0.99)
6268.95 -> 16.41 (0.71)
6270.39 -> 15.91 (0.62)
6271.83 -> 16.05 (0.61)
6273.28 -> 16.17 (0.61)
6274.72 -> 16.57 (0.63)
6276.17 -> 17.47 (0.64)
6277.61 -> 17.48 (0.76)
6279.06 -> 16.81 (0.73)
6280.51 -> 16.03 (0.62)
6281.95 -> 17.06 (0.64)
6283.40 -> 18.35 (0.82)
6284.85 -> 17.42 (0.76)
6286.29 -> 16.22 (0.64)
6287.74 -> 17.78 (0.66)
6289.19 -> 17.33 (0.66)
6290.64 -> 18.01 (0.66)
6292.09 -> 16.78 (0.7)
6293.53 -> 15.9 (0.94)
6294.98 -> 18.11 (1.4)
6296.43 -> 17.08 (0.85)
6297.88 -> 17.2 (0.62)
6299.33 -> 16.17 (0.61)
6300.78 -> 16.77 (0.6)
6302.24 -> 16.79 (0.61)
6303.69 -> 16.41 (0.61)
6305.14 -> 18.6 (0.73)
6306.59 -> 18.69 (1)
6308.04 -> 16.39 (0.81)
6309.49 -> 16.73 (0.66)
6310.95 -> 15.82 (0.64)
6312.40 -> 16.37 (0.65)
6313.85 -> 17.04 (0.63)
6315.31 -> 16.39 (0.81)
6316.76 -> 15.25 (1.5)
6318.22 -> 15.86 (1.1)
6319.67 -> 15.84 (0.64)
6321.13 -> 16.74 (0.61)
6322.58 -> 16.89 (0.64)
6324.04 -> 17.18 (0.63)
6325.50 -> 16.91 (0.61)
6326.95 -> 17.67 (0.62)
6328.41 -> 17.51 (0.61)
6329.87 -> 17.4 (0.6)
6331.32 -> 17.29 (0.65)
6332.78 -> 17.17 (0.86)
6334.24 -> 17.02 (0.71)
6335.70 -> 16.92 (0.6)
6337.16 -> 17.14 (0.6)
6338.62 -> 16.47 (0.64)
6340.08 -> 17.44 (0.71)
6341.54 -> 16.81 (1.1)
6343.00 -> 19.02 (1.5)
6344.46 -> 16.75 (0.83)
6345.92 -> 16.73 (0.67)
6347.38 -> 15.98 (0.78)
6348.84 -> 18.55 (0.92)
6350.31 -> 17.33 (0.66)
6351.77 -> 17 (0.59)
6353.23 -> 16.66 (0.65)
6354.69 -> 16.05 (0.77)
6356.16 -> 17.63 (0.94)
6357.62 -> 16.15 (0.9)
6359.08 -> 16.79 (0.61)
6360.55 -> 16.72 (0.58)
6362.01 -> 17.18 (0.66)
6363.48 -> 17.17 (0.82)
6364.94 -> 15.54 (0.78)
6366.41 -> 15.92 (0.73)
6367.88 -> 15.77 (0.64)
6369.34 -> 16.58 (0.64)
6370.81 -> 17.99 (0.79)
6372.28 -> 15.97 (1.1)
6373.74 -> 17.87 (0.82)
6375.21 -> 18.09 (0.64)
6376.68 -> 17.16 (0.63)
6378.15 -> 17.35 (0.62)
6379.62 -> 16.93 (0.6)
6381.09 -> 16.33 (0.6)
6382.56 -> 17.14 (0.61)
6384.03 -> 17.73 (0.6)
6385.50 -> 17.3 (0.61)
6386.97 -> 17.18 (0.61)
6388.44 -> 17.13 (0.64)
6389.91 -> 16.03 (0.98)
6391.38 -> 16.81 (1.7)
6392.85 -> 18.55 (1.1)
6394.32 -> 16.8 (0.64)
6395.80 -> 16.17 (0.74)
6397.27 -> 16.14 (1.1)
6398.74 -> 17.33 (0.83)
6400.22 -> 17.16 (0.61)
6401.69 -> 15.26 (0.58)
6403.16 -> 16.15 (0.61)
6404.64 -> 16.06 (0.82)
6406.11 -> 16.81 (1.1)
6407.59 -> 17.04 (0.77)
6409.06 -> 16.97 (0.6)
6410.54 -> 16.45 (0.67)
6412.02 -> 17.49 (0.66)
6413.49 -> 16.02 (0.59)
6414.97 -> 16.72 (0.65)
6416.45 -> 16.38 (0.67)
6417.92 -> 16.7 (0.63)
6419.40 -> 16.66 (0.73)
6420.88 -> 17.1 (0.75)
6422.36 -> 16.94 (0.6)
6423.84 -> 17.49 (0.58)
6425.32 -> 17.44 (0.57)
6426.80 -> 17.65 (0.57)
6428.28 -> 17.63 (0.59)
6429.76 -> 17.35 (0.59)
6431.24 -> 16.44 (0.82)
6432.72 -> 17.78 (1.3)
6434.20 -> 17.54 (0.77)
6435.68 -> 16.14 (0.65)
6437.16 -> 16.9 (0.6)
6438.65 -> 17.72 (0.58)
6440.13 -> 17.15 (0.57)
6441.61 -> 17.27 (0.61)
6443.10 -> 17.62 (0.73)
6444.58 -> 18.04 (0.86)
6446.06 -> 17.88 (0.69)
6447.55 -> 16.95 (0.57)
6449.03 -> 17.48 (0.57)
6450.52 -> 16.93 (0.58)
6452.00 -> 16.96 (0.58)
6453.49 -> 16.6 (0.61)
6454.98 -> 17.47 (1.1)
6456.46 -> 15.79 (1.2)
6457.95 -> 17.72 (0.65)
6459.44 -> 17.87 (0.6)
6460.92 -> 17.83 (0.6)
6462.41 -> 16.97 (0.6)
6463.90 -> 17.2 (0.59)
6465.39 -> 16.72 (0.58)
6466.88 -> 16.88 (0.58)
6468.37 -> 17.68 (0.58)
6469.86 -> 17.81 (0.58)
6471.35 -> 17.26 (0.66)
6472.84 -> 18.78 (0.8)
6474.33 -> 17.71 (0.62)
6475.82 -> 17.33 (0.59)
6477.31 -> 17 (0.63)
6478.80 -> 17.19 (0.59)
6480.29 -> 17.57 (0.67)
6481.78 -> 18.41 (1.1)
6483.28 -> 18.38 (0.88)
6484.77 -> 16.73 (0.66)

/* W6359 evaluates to 1.06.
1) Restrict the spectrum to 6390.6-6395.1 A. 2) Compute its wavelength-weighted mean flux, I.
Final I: 17.4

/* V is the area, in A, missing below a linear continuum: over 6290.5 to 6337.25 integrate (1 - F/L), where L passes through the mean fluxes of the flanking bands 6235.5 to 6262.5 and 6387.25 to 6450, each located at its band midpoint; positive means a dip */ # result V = -1.6 A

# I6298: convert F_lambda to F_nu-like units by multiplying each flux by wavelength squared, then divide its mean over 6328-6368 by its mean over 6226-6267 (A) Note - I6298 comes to 1.09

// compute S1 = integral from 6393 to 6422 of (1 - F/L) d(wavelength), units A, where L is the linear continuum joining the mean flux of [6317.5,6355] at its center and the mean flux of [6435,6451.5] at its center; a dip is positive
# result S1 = 0.93 A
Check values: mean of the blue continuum 17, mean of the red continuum 17.3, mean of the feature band 16.6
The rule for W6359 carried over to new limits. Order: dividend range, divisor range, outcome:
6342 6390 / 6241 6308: 1.05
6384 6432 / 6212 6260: 1.11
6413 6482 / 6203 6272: 1.14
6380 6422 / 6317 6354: 1.01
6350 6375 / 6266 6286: 1.03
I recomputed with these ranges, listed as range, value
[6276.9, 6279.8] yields 17.1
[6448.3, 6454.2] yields 17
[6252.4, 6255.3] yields 16.1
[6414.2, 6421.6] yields 16.7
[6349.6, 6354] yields 17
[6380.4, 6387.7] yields 17.1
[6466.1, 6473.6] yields 17.7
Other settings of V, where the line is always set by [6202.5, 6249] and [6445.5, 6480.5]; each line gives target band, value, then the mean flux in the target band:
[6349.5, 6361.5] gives 0.0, 16.8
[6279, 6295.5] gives -0.6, 17.2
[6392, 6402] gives 0.1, 16.8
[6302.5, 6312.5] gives -0.2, 17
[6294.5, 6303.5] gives -0.2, 16.9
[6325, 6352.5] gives -0.7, 17.2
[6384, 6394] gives -0.1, 17.2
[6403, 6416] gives 0.3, 16.6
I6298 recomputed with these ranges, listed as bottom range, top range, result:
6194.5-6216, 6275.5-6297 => 1.06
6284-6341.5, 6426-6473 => 1.07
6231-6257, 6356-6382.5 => 1.09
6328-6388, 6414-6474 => 1.04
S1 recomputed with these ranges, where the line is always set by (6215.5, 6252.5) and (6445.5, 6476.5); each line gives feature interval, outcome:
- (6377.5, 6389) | -0.2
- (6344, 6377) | -0.1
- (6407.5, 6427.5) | 0.2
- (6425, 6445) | -0.2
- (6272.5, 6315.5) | -1.6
